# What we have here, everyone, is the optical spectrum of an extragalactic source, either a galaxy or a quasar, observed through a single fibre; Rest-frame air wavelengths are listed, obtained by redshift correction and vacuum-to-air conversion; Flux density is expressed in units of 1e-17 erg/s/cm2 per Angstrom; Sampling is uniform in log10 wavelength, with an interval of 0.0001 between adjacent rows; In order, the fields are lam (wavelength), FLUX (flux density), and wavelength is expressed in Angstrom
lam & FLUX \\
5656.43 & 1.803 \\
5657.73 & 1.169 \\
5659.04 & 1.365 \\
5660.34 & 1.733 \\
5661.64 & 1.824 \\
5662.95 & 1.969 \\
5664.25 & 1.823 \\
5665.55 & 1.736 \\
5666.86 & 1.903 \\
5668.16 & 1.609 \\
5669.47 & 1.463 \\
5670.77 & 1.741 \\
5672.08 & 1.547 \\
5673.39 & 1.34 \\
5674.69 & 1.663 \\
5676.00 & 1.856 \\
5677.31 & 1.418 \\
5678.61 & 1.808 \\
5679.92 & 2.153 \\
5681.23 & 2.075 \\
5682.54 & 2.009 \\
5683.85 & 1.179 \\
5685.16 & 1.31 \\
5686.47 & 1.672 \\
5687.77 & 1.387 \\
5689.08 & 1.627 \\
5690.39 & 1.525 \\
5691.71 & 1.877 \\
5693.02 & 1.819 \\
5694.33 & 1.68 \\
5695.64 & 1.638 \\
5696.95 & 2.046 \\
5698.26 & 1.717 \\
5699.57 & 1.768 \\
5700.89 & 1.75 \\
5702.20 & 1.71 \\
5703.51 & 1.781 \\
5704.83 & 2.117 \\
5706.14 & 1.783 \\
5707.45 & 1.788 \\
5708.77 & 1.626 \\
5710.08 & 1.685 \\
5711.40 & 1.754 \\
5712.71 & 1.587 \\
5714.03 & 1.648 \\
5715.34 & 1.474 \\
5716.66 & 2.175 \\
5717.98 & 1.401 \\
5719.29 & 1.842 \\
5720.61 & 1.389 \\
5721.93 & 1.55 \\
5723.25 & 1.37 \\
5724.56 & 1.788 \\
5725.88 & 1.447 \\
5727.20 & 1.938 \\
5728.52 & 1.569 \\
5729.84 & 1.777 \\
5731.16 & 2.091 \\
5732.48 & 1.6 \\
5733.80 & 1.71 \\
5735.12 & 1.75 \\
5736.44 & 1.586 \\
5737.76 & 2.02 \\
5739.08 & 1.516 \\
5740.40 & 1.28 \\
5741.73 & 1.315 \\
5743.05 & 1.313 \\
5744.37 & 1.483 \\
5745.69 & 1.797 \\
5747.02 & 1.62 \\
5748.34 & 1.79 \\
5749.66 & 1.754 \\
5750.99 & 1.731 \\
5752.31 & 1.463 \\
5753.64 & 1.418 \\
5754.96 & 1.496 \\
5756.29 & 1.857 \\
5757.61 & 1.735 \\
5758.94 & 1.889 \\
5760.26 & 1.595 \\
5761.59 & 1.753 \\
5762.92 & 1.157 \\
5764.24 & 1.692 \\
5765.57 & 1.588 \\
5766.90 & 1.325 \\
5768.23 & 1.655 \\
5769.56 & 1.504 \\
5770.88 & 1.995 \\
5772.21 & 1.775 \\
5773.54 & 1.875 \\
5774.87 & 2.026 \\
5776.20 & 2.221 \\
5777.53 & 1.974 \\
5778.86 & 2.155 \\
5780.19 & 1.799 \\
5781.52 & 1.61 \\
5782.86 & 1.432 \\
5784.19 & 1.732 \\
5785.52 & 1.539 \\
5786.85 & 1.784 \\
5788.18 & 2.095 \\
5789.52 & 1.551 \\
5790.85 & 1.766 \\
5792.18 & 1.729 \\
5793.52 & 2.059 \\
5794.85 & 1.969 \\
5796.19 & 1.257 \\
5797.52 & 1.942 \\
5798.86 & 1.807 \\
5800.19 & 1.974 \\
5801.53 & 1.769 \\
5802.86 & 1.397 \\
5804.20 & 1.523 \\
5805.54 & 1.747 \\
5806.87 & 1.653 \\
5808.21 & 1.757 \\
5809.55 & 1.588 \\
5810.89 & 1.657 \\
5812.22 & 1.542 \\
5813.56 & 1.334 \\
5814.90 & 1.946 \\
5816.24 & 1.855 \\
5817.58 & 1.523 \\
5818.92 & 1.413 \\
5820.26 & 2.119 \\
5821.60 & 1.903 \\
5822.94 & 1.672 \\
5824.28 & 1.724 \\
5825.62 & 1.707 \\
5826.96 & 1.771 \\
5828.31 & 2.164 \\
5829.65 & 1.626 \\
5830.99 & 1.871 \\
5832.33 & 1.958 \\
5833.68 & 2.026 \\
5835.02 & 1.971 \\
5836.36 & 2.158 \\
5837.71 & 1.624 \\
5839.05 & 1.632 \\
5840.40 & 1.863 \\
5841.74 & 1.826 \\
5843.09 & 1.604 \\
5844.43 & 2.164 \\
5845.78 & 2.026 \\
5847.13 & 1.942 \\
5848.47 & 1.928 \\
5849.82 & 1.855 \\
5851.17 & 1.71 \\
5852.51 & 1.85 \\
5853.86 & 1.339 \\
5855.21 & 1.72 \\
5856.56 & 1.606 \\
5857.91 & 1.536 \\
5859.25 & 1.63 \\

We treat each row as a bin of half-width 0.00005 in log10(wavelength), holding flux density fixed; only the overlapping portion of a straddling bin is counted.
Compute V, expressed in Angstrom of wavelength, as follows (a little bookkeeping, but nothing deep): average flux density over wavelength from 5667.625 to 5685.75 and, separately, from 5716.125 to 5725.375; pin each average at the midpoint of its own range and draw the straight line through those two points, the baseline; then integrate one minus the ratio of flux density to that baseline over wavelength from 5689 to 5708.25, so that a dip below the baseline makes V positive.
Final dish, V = -1.6 Angstrom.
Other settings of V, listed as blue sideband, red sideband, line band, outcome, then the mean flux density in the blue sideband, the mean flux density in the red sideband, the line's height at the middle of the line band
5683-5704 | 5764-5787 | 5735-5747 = 1.12 Angstrom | 1.66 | 1.76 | 1.72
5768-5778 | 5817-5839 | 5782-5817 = 2.81 Angstrom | 1.89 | 1.82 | 1.86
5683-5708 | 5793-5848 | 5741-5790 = 1.56 Angstrom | 1.7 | 1.78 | 1.74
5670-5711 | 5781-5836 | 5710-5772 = 3.25 Angstrom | 1.71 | 1.75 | 1.73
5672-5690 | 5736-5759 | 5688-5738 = -2.68 Angstrom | 1.65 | 1.61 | 1.63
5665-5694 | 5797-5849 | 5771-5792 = -0.87 Angstrom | 1.67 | 1.79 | 1.75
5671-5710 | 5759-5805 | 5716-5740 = 0.45 Angstrom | 1.71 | 1.74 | 1.72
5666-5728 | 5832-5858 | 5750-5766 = 1.16 Angstrom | 1.69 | 1.82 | 1.74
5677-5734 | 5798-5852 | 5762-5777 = 0.30 Angstrom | 1.71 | 1.78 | 1.75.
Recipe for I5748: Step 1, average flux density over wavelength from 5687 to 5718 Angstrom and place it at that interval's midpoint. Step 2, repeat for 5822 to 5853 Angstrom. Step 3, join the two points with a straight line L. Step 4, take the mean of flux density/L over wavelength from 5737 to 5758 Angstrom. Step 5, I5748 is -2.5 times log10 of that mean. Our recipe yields 0.11 mag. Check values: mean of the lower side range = 1.73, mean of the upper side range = 1.86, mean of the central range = 1.6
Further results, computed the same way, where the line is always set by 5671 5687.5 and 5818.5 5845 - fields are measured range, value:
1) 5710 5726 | 0.05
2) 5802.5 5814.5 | 0.14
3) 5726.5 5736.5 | -0.02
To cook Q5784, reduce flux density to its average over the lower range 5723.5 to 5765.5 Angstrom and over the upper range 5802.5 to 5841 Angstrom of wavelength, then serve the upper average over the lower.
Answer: 1.07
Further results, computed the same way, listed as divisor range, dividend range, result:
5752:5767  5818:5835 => 1.15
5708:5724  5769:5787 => 1.12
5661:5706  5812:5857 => 1.04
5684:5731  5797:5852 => 1.06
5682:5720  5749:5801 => 1.02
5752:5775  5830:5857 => 1.11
